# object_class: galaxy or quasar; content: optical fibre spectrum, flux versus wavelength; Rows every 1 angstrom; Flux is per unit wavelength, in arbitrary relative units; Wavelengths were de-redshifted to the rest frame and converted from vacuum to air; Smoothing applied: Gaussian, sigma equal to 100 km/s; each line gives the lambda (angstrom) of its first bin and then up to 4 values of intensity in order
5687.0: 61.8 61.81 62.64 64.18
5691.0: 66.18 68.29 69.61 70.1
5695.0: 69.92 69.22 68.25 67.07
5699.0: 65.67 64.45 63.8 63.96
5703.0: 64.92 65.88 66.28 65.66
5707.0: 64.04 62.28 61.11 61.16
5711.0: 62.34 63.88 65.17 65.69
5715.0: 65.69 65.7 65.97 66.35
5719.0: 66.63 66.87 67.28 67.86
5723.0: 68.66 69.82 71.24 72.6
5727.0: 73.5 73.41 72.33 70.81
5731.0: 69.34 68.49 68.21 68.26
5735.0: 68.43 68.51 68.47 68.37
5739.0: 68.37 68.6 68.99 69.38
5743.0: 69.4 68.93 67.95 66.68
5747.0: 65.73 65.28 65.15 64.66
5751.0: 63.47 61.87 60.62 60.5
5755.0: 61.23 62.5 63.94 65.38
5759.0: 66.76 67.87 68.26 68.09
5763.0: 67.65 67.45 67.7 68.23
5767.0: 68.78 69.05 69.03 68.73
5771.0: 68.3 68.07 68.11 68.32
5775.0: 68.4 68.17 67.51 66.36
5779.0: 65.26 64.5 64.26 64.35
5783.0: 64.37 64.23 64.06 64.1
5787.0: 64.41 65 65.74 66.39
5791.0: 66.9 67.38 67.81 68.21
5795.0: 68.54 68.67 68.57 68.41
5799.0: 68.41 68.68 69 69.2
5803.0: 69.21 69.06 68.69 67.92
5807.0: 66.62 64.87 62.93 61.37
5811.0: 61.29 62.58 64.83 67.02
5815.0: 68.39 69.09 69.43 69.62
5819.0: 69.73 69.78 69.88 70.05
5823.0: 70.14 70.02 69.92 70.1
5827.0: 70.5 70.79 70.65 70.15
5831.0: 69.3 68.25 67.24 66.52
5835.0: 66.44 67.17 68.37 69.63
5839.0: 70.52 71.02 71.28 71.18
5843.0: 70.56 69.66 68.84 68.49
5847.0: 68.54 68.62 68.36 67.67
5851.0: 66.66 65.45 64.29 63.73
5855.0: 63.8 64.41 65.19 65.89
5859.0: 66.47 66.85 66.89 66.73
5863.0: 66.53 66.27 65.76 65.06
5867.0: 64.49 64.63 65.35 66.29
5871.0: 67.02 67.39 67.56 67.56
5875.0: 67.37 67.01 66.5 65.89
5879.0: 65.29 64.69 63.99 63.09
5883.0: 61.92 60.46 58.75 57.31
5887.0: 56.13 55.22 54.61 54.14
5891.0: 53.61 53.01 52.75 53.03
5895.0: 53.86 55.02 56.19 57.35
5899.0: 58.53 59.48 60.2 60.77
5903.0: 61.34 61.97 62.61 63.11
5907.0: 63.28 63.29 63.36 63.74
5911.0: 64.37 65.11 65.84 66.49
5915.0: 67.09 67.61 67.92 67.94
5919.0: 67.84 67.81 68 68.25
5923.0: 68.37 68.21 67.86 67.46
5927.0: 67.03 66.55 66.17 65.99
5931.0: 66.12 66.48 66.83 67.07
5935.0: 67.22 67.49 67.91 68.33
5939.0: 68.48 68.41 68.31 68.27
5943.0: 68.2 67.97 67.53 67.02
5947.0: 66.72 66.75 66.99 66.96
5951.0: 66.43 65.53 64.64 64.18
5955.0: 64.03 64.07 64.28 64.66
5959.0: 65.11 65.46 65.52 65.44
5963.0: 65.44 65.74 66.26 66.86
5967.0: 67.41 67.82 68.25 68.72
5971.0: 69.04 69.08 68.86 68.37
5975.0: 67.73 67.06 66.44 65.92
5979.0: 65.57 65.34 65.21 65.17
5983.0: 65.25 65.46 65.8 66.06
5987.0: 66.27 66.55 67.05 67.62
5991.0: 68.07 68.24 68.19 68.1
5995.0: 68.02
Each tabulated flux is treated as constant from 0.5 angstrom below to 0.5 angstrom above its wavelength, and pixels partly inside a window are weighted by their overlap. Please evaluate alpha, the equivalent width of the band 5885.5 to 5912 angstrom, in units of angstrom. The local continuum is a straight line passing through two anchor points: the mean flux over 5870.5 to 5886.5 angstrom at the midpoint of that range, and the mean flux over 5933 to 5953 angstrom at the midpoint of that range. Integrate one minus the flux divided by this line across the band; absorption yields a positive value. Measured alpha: 2.8 angstrom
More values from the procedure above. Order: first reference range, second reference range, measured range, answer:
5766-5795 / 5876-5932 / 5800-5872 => -3.09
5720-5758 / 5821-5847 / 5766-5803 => 0.70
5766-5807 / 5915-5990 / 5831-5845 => -0.41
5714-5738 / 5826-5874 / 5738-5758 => 0.90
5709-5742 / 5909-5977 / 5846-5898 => 3.25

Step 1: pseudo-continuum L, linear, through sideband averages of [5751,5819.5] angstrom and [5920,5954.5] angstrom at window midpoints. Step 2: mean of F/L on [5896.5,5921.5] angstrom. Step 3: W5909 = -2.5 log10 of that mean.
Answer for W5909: 0.06 mag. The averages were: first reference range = 66.5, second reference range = 67.2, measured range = 63.6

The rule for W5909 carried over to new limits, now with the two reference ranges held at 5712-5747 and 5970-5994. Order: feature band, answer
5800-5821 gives 0.01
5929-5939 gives 0.00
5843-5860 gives 0.02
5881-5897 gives 0.19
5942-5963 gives 0.02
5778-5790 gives 0.06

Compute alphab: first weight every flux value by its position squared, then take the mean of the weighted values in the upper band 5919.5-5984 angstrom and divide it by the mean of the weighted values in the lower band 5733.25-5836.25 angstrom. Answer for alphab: 1.1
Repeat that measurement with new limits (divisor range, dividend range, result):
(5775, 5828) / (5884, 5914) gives 0.91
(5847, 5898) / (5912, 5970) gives 1.09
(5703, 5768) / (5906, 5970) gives 1.07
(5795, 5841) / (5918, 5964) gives 1.02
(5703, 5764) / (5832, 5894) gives 1.02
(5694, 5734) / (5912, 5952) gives 1.08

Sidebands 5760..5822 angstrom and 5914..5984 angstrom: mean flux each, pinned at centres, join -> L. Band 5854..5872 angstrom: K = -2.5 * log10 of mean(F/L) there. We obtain 0.02 mag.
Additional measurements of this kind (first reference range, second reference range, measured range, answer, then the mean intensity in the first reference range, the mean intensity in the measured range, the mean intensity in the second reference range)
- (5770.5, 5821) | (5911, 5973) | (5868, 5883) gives 0.02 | 66.9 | 65.9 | 66.9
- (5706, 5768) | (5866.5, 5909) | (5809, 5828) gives -0.07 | 66.9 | 67.9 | 61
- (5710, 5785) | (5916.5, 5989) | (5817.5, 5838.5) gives -0.04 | 67.1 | 69.2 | 66.8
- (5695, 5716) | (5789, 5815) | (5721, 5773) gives -0.03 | 65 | 67.7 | 66.9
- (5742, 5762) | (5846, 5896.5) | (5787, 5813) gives -0.04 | 65.2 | 66.8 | 63.2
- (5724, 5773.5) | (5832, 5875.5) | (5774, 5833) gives 0.00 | 67.6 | 67.4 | 67.2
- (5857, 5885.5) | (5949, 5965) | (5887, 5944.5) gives 0.03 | 65.4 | 63.6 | 65.3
